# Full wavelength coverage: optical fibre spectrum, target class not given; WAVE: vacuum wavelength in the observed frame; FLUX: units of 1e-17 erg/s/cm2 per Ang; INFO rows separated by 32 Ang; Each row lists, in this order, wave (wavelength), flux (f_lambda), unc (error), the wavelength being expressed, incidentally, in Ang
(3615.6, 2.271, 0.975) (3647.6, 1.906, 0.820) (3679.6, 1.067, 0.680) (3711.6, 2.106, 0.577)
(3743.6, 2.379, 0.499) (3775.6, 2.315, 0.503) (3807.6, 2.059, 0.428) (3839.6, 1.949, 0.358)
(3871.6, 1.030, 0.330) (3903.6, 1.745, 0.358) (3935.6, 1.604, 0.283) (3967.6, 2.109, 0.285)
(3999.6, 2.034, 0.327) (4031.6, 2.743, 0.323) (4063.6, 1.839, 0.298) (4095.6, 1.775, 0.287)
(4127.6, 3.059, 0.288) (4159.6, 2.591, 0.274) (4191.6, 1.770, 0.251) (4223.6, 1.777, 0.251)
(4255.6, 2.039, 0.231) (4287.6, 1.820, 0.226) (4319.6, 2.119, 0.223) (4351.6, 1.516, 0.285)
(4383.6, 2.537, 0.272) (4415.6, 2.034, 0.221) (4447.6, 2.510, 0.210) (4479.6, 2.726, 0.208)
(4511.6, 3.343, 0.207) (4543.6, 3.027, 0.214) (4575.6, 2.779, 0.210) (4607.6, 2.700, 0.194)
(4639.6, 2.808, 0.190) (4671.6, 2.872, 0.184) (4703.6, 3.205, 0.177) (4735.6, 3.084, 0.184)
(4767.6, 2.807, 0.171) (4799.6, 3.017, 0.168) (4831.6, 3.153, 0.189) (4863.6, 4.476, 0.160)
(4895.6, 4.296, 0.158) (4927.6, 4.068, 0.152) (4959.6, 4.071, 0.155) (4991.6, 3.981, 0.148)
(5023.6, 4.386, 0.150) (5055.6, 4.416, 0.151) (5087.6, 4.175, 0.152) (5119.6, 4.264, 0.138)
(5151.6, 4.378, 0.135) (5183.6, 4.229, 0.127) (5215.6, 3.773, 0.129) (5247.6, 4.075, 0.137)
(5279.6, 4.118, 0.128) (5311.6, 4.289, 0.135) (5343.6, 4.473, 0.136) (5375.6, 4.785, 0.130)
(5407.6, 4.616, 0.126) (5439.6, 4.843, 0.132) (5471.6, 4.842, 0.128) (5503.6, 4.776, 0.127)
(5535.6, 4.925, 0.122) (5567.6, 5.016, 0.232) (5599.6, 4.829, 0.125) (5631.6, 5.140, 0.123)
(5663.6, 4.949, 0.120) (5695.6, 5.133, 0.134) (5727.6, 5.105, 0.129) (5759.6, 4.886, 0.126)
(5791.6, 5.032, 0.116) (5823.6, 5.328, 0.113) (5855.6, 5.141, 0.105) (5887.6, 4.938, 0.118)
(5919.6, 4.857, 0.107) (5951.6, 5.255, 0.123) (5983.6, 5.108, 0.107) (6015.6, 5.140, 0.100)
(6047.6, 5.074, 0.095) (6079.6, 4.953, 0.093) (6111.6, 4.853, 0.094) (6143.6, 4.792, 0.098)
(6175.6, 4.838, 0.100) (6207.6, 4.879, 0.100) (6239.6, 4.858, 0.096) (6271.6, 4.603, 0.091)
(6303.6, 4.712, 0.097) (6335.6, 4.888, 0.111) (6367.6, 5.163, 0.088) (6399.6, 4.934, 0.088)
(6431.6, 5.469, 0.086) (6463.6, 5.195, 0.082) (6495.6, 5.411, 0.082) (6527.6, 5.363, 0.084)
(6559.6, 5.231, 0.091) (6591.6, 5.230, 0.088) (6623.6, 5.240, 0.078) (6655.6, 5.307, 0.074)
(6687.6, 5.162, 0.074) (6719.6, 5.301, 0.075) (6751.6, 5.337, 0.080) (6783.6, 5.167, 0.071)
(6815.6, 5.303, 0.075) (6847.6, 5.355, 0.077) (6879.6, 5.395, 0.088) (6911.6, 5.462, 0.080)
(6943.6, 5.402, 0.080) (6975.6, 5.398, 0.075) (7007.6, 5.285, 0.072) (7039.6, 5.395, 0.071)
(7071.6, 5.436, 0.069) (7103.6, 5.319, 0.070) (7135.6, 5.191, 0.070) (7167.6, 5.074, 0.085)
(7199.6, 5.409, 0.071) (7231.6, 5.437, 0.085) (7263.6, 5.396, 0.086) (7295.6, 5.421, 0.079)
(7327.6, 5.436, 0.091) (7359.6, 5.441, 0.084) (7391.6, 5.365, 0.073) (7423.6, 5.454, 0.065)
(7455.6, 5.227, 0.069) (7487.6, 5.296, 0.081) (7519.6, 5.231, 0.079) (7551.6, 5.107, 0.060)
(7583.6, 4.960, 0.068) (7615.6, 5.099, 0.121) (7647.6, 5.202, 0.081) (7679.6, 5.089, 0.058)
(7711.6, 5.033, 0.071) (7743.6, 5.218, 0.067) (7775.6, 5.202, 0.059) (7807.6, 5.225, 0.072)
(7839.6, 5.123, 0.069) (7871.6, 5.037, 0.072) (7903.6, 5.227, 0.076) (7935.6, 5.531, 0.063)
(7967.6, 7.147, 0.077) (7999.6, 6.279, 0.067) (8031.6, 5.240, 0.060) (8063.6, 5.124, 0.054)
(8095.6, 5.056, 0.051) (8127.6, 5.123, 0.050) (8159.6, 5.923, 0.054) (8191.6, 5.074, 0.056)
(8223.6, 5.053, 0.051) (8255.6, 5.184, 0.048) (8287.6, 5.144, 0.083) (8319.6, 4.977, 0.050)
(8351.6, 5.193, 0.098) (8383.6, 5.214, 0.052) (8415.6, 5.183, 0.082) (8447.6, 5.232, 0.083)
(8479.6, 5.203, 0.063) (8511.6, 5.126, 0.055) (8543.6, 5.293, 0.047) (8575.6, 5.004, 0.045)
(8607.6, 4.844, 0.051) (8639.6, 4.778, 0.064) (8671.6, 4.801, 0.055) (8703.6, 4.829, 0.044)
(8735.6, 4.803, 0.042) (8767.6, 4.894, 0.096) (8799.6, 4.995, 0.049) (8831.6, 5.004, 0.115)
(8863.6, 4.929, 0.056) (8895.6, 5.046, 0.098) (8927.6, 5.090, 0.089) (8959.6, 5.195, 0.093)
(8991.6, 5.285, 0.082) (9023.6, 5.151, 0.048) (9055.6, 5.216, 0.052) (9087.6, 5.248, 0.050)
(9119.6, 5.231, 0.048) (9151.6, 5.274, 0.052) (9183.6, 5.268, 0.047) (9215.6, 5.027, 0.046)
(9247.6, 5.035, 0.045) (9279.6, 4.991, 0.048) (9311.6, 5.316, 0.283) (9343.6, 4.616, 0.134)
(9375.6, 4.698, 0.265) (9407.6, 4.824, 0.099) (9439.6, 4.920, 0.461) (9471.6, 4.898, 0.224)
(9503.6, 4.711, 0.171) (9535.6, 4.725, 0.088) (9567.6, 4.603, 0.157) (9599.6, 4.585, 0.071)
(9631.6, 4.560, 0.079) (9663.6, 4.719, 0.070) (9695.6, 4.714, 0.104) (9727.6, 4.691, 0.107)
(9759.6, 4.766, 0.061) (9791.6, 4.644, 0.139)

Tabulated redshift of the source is 0.21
